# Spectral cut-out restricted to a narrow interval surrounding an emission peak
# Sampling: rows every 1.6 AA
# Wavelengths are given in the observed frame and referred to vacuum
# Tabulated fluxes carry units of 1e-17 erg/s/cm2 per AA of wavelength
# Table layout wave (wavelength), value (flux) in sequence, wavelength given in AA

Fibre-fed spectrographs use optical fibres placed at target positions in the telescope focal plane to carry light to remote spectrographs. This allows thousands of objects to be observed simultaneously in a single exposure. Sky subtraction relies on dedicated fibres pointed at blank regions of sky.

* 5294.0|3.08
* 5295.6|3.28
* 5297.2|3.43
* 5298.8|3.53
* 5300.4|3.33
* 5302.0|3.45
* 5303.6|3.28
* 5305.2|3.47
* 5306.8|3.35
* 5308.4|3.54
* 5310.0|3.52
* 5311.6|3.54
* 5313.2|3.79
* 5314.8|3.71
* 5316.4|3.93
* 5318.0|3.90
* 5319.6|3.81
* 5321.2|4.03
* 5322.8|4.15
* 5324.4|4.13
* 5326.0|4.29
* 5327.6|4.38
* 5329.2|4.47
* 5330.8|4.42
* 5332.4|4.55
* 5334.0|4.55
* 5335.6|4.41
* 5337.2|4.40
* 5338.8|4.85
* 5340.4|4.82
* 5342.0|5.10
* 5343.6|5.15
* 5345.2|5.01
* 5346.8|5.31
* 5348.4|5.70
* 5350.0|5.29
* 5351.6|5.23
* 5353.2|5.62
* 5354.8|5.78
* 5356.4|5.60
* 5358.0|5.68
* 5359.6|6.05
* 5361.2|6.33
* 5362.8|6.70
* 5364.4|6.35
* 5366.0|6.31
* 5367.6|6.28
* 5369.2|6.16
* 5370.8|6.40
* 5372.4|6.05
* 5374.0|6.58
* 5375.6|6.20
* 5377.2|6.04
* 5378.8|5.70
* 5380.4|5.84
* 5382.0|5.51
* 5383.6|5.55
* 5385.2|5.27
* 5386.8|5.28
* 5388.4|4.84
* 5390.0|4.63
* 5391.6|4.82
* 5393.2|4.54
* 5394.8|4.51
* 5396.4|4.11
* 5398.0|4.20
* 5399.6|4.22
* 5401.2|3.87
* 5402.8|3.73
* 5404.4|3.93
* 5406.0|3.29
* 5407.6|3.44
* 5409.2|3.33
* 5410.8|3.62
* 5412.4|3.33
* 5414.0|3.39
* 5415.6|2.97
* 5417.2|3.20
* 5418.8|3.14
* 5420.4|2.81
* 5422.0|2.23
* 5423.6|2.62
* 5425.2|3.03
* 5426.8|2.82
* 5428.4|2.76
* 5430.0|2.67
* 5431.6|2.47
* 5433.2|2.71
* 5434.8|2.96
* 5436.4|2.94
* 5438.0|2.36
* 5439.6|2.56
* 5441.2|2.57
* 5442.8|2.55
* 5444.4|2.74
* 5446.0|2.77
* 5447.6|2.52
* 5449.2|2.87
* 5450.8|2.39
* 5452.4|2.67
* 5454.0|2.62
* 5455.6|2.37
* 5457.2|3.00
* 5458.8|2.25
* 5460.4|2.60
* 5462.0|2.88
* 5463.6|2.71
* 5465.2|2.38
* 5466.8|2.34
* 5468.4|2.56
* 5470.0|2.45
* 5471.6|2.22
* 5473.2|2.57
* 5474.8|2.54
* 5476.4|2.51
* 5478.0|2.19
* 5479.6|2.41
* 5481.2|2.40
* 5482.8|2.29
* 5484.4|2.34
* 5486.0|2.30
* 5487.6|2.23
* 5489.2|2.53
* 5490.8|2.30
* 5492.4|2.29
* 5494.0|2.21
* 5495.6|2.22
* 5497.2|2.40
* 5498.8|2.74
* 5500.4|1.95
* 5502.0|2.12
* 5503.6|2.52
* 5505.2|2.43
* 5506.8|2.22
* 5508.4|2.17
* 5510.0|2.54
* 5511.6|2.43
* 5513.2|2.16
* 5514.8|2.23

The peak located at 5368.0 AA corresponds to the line C IV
